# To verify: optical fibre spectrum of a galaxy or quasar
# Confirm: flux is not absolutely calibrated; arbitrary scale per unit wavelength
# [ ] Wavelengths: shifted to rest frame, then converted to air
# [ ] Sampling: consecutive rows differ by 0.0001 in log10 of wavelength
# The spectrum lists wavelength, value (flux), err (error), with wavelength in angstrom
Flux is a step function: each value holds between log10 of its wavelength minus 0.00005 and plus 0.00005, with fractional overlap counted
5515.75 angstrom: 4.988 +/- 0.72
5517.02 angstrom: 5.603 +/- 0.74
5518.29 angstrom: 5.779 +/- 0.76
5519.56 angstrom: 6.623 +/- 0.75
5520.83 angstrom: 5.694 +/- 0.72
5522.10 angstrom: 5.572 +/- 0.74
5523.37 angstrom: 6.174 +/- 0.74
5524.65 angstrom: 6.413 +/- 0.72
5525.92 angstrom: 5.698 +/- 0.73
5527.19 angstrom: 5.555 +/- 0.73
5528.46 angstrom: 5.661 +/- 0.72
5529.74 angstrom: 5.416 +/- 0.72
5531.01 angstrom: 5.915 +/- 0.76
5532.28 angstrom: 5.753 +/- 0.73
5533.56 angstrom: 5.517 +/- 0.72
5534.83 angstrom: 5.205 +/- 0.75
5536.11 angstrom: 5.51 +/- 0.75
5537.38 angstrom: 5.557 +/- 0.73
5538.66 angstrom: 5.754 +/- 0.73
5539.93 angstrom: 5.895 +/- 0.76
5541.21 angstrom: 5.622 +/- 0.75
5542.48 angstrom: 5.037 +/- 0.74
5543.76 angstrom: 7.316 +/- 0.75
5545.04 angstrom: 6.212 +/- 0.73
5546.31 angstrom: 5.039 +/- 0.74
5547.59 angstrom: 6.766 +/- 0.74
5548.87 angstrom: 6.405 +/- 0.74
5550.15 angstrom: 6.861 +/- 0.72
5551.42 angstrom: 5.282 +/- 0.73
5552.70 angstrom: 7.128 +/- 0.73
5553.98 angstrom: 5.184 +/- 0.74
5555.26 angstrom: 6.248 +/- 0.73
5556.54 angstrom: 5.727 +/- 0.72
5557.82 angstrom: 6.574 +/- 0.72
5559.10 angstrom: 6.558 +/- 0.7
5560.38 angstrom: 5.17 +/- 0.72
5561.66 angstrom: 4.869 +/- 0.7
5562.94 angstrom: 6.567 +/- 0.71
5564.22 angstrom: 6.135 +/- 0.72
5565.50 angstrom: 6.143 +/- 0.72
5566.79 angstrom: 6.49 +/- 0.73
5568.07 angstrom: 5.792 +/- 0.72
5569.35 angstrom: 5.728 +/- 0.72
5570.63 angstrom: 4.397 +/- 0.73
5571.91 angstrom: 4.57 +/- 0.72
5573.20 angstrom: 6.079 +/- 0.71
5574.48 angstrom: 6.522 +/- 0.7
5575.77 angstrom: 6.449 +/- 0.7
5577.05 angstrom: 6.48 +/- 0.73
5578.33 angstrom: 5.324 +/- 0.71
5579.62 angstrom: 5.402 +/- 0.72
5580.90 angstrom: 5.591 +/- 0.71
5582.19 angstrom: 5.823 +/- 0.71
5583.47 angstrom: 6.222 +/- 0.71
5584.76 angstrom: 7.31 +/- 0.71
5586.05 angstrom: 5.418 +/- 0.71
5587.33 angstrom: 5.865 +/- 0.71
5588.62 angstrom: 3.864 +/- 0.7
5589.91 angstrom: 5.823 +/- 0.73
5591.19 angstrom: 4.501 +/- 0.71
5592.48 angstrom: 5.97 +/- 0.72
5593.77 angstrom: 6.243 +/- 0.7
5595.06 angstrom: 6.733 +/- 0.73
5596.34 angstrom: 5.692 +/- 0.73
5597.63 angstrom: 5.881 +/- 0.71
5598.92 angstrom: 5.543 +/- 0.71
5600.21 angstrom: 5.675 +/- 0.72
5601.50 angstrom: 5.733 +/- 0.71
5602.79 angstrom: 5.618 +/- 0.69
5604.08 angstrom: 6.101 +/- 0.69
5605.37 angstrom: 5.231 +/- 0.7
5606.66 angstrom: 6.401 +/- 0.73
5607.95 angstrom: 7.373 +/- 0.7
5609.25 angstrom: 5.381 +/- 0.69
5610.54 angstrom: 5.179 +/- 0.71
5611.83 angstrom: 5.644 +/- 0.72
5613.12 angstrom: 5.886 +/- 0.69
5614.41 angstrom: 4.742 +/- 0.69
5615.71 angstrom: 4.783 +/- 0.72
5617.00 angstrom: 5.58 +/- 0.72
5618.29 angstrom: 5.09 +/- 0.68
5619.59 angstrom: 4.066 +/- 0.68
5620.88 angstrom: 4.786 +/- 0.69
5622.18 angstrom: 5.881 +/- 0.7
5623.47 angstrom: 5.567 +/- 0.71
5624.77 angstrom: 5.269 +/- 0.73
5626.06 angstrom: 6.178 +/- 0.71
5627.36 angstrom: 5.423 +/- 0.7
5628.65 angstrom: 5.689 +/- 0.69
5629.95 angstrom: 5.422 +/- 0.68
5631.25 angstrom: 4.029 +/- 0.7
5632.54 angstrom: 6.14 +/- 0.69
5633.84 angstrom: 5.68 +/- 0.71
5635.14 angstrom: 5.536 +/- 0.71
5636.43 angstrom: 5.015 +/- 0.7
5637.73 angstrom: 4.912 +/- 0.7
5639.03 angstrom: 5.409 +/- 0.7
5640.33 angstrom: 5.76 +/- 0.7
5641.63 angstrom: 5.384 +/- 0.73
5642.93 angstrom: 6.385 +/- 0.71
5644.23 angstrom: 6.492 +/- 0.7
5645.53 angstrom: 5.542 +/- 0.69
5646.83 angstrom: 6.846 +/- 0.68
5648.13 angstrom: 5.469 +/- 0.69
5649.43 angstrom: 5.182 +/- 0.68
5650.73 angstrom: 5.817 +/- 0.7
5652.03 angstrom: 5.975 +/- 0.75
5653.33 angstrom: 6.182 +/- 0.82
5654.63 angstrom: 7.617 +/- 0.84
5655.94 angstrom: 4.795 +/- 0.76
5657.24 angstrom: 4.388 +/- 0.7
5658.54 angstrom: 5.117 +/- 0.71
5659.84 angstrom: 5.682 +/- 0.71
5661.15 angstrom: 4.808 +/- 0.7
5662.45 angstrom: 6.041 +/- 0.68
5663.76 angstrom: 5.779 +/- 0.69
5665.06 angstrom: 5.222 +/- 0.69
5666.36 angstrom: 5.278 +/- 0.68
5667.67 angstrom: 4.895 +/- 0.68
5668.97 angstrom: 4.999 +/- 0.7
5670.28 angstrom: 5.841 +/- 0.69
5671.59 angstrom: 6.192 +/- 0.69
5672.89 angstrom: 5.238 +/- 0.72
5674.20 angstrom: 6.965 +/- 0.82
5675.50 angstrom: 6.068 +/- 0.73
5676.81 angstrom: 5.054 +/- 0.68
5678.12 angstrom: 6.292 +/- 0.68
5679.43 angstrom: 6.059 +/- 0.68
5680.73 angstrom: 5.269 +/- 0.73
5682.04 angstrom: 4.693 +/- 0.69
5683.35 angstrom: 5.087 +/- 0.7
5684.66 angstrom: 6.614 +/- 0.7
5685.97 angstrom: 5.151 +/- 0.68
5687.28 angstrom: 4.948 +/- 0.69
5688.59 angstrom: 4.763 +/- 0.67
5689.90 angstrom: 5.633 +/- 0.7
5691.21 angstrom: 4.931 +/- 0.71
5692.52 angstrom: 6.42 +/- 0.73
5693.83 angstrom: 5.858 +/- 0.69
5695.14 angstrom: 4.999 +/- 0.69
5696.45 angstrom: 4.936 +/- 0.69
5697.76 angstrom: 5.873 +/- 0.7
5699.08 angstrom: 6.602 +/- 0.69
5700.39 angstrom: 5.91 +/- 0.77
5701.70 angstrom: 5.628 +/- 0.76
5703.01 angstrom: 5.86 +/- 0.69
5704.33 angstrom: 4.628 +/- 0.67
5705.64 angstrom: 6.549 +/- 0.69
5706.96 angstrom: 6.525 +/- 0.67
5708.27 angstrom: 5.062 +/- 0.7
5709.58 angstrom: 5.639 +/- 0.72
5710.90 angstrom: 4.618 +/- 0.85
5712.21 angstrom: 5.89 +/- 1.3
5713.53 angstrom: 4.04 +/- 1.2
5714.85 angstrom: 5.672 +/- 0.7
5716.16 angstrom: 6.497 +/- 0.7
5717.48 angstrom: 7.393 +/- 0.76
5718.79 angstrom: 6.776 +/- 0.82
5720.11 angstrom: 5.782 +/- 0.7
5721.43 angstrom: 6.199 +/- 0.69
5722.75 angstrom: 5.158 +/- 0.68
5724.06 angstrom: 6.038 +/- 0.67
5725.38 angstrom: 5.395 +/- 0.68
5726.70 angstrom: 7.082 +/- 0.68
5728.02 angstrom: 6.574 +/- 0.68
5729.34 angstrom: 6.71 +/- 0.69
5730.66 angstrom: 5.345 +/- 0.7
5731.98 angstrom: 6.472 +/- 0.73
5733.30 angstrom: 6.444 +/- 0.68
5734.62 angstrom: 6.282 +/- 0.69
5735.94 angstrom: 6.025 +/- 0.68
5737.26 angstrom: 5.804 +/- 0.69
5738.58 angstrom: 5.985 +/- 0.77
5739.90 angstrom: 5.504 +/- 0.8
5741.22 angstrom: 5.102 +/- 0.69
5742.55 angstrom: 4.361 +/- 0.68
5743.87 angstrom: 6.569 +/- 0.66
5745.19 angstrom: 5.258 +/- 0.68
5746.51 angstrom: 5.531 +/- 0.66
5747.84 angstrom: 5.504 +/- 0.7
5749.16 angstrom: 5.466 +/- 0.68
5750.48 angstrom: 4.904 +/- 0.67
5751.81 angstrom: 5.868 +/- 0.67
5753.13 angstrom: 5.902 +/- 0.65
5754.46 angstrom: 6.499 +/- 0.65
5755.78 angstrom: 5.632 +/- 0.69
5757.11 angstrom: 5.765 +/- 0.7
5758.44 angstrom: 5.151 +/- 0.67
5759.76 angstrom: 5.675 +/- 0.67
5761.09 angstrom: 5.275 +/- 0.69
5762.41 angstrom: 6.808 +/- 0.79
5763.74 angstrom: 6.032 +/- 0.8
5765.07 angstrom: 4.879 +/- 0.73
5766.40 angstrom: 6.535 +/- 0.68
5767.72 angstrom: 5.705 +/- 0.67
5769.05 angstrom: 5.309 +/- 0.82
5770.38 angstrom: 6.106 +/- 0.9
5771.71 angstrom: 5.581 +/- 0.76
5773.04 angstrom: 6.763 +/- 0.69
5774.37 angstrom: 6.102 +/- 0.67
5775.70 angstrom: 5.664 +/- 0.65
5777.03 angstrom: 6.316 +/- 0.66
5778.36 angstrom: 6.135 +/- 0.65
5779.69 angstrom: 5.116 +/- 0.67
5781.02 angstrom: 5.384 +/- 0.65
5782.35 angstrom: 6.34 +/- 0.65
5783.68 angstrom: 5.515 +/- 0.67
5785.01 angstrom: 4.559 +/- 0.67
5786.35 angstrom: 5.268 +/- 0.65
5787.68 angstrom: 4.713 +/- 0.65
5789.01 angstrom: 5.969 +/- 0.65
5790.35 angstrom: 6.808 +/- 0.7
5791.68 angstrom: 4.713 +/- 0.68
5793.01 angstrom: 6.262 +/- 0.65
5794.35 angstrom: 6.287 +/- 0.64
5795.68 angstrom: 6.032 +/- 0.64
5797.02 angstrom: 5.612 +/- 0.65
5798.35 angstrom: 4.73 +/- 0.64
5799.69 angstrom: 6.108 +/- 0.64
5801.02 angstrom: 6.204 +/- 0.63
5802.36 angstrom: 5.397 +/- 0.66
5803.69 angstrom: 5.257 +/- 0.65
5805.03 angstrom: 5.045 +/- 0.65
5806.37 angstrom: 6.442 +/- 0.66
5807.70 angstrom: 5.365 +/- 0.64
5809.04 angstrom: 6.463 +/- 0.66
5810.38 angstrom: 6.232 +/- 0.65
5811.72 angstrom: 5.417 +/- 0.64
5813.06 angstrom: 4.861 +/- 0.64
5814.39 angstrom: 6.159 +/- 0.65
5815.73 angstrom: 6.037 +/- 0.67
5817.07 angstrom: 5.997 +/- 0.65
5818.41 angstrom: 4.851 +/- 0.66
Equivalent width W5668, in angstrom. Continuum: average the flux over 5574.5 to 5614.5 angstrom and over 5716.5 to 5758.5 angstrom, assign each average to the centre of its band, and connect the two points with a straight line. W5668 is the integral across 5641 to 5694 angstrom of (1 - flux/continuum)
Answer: 2.0 angstrom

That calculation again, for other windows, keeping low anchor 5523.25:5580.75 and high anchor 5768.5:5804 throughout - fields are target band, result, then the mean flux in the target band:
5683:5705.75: 0.85 angstrom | 5.56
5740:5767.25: 0.50 angstrom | 5.63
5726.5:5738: -1.04 angstrom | 6.27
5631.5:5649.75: 0.44 angstrom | 5.67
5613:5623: 1.30 angstrom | 5.07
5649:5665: 0.53 angstrom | 5.61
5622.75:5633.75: 0.64 angstrom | 5.48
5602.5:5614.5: 0.05 angstrom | 5.81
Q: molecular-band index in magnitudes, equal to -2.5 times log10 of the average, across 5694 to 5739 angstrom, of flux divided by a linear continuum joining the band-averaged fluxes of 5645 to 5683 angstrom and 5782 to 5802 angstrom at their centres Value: -0.05 mag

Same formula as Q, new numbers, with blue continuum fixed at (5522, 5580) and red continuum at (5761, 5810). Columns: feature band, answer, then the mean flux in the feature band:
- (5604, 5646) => 0.063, 5.51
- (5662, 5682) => 0.031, 5.65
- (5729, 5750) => 0.005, 5.75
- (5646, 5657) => -0.018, 5.92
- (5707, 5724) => 0.004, 5.77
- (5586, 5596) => 0.053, 5.57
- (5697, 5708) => -0.020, 5.9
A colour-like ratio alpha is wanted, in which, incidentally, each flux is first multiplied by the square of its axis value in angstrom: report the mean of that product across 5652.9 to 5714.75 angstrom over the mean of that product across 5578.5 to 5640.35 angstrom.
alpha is 1.0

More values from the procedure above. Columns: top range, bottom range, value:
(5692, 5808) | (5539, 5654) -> 1.06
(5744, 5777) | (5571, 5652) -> 1.08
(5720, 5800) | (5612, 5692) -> 1.09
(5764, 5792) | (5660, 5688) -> 1.07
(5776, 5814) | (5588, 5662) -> 1.08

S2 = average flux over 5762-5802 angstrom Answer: 5.77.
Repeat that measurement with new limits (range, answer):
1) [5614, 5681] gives 5.54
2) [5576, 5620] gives 5.67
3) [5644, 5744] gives 5.72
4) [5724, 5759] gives 5.82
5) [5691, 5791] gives 5.78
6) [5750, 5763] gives 5.75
